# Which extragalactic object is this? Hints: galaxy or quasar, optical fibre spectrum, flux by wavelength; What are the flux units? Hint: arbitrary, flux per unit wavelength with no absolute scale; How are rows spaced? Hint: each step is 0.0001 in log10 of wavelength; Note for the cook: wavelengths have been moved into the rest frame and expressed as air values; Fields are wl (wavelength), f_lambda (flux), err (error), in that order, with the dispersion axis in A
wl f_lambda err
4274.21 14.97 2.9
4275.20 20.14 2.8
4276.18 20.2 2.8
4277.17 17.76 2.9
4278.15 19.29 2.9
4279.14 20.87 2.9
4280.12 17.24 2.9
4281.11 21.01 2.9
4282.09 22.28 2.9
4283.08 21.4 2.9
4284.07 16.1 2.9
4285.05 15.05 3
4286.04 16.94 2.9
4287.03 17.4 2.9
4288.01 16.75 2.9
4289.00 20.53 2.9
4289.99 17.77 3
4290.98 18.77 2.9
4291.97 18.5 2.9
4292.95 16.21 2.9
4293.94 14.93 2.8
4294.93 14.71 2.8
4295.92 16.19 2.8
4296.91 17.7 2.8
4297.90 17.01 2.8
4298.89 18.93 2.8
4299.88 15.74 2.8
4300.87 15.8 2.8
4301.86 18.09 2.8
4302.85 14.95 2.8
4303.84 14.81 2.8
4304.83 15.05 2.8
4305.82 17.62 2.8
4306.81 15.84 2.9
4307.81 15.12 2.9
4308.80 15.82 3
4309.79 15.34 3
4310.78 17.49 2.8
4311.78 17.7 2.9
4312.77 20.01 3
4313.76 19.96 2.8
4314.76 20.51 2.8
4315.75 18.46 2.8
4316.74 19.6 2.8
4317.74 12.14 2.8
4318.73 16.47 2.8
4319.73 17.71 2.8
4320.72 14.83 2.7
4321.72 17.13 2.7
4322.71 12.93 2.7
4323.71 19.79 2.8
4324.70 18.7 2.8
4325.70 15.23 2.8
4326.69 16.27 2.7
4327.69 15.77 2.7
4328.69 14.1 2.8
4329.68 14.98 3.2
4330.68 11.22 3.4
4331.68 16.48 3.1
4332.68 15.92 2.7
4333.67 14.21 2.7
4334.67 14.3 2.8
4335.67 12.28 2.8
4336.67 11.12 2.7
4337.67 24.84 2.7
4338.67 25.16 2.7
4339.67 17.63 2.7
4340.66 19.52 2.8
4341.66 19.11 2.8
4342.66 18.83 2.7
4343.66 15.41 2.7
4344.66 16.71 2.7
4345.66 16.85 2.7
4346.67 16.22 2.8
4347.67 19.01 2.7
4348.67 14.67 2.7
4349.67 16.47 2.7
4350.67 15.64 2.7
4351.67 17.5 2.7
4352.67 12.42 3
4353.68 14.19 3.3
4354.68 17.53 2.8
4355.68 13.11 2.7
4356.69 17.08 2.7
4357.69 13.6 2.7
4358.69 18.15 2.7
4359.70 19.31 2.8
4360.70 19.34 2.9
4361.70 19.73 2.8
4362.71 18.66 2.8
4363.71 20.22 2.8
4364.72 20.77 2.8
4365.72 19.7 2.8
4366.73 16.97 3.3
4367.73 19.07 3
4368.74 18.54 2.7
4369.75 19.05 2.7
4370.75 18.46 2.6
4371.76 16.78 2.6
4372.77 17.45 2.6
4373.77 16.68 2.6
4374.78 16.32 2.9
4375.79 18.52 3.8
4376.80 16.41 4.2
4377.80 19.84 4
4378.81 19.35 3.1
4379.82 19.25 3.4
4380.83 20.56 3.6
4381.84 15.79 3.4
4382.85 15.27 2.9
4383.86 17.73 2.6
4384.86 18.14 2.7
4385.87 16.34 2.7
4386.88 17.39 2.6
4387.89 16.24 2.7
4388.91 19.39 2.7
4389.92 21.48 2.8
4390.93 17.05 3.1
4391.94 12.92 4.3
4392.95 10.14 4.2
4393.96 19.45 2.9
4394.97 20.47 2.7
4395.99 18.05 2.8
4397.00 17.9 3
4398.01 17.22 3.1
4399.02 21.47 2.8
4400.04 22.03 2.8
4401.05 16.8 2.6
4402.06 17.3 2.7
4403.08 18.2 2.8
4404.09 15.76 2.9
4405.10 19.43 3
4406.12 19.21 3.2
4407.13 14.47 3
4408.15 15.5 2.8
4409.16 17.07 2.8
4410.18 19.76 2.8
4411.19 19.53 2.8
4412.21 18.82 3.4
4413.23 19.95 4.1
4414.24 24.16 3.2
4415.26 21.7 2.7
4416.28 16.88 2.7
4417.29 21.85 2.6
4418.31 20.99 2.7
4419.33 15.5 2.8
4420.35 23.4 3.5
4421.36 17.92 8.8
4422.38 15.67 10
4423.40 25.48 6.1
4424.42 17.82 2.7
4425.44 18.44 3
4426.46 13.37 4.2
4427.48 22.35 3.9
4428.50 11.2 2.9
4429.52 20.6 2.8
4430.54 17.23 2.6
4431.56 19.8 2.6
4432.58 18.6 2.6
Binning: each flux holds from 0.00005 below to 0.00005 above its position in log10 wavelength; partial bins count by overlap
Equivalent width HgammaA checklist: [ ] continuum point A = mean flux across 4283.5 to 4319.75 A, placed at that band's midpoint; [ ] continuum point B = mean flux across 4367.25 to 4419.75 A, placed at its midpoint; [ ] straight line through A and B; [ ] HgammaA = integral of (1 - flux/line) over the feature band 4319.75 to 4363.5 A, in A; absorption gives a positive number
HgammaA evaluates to 2.2 A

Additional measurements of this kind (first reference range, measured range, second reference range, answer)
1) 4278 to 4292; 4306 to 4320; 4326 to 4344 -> 0.12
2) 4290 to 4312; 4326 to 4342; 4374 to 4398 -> 0.48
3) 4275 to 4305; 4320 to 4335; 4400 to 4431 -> 2.05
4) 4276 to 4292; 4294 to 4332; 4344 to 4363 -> 2.87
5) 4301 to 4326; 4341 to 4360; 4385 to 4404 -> 0.93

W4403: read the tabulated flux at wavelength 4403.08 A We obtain 18.2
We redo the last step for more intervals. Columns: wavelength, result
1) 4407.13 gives 14.47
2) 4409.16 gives 17.07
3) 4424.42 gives 17.82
